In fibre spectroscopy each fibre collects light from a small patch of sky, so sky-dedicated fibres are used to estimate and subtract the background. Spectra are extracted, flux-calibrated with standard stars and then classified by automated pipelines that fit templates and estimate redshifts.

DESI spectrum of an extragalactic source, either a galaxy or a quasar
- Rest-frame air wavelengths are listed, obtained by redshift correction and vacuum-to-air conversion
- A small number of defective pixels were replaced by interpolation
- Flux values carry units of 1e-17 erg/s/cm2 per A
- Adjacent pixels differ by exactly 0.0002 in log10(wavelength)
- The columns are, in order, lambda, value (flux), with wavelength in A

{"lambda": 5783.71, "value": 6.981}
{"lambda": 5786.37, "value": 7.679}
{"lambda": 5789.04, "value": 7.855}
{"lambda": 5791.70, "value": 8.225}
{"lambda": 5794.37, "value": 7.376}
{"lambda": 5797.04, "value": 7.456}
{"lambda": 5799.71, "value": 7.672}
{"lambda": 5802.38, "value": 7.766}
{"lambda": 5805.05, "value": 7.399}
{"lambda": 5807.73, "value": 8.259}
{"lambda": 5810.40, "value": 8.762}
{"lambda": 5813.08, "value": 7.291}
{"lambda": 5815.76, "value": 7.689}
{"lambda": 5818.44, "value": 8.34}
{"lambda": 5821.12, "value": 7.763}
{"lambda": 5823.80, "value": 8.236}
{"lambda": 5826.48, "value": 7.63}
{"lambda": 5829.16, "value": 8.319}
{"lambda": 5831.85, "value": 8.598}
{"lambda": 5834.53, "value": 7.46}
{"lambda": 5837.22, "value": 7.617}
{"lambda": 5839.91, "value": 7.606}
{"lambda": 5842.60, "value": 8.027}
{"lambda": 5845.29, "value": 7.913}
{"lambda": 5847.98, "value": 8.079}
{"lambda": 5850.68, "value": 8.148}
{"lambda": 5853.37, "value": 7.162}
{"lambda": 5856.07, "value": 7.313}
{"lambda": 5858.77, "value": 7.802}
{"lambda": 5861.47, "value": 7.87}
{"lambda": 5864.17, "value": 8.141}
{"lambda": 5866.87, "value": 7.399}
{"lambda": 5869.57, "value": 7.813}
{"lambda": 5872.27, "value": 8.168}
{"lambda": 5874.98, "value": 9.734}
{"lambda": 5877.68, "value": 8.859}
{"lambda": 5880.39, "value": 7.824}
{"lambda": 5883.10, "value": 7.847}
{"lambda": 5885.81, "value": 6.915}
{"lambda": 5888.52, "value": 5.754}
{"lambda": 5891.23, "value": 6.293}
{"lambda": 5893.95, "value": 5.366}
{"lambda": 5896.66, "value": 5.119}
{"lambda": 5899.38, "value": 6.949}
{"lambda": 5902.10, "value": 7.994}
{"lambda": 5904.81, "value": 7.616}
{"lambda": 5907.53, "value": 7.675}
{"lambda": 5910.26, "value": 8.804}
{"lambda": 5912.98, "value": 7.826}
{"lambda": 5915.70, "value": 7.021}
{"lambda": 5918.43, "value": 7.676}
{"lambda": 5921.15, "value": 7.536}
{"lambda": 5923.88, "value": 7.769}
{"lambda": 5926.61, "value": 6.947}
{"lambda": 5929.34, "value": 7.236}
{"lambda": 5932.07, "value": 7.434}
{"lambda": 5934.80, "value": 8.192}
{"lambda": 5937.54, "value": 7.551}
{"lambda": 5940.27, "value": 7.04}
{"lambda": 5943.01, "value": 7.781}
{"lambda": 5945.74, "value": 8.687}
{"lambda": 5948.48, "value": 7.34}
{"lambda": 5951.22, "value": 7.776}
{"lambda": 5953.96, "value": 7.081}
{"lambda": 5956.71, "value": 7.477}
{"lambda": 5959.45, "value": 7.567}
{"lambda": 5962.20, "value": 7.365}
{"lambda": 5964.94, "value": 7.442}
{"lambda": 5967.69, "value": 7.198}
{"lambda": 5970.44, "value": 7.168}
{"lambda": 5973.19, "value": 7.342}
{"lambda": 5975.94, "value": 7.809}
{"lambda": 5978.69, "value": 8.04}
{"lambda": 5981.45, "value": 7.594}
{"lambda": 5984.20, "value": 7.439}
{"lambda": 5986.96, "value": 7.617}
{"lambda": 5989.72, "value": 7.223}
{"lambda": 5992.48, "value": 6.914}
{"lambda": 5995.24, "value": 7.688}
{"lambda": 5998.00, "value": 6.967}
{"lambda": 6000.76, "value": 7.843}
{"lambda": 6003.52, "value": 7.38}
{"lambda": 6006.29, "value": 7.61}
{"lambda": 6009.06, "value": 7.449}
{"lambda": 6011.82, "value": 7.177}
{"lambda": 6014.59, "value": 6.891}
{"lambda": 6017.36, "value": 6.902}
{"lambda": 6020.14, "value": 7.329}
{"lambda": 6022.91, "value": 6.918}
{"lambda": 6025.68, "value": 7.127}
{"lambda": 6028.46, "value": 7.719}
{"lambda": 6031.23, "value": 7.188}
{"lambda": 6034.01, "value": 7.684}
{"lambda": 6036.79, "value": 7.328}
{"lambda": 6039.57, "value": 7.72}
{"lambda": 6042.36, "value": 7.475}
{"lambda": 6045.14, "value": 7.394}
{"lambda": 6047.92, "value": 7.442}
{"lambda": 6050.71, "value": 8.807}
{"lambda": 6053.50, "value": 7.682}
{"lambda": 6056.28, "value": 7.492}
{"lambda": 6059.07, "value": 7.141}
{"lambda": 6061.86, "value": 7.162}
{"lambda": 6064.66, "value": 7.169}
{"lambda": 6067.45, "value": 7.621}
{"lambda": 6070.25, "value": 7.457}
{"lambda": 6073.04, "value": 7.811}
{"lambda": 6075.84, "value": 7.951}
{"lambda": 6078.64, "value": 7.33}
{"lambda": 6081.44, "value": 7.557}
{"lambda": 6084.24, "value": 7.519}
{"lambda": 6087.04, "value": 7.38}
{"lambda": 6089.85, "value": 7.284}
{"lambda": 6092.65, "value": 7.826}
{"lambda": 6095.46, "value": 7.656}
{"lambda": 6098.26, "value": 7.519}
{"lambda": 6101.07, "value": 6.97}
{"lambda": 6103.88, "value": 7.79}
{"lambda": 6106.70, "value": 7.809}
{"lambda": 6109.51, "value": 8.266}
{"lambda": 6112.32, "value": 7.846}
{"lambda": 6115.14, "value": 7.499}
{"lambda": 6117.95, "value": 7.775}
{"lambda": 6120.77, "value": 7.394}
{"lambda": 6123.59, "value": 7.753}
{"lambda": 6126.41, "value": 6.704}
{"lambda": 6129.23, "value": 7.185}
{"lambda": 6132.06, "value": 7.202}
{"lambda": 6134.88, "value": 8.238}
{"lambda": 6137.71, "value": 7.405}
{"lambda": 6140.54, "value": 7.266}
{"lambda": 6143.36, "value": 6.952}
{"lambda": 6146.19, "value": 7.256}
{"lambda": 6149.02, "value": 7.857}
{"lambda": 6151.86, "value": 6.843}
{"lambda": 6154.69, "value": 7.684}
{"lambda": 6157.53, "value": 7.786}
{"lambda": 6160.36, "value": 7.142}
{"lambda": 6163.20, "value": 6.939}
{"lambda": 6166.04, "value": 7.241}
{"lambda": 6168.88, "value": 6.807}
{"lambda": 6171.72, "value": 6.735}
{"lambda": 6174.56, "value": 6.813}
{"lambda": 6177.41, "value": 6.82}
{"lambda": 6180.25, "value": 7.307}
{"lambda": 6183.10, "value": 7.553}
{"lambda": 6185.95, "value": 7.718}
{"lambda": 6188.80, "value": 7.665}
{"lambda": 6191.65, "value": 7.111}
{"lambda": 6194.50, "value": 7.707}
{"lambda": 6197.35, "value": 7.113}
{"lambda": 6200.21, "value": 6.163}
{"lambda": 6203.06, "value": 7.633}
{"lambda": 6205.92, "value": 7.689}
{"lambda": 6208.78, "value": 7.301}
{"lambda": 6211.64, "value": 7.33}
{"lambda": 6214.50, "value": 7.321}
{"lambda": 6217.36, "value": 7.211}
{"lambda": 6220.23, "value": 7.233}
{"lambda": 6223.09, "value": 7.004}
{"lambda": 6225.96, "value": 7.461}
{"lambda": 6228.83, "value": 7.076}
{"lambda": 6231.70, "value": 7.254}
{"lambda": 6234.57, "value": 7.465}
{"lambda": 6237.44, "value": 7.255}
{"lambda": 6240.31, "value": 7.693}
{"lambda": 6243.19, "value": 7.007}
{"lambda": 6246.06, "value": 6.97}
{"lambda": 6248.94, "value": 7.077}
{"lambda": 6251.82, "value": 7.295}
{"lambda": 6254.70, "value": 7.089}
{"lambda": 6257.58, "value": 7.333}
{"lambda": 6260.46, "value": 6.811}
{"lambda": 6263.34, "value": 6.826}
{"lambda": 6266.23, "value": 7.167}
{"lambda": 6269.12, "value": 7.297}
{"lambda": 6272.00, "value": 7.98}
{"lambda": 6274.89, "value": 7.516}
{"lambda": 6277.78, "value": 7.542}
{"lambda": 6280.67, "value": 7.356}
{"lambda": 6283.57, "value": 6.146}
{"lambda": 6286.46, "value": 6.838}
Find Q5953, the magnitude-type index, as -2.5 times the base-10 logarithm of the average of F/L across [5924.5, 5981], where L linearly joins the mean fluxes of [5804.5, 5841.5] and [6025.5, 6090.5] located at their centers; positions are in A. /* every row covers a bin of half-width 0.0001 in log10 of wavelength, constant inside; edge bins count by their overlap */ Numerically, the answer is 0.026 mag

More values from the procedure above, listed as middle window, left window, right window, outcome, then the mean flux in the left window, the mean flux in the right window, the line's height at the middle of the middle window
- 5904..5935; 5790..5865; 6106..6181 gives 0.01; 7.85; 7.35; 7.71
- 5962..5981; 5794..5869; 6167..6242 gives 0.02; 7.83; 7.25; 7.61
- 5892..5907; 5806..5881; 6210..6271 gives 0.18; 7.99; 7.21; 7.88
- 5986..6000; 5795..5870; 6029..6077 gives 0.05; 7.84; 7.56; 7.64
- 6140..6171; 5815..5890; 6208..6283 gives 0.02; 7.86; 7.25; 7.39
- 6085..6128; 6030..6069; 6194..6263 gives -0.02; 7.52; 7.22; 7.42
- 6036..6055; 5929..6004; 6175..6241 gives -0.04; 7.51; 7.3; 7.44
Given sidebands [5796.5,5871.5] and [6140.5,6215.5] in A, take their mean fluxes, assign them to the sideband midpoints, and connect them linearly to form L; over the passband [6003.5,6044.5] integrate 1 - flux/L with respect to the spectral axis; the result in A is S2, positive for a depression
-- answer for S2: 1.0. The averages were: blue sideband 7.85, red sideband 7.25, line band 7.33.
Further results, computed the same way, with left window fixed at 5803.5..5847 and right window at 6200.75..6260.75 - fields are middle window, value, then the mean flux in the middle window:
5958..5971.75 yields 0.6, 7.35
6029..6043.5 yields 0.2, 7.49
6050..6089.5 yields -0.1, 7.55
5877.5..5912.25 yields 3.1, 7.11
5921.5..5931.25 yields 0.5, 7.34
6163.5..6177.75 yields 0.9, 6.89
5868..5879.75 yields -1.1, 8.57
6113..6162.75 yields 0.0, 7.41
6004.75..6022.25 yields 0.9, 7.21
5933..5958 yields 0.2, 7.65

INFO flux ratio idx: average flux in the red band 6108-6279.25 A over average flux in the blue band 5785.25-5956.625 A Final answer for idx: 1.0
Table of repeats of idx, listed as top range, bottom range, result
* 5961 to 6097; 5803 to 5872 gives 0.95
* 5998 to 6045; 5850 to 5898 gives 0.99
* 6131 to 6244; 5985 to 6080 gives 0.98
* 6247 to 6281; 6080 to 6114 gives 0.95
